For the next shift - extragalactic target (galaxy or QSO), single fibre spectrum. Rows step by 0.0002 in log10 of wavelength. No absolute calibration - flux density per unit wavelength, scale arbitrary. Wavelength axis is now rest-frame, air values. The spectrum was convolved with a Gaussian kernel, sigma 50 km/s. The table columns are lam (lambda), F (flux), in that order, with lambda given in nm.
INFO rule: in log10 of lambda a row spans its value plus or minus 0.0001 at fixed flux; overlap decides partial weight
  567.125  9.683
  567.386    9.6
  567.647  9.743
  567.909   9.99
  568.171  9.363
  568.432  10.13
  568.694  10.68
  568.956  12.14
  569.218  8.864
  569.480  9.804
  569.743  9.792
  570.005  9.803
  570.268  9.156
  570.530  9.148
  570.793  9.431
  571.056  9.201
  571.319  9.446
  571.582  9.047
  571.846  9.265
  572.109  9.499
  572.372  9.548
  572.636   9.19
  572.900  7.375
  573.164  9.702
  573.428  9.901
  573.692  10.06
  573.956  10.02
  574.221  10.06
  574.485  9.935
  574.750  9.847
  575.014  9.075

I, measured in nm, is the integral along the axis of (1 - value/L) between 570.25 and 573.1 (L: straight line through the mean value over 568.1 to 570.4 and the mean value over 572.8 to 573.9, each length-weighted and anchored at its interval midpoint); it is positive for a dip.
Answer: 0.15 nm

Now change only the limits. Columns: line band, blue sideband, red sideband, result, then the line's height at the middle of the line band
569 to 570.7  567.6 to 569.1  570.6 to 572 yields 0.04 nm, 9.81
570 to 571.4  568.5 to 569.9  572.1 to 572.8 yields 0.07 nm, 9.81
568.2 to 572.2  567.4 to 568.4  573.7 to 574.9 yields 0.05 nm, 9.82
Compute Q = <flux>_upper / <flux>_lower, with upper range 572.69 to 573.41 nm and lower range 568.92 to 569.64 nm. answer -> 0.9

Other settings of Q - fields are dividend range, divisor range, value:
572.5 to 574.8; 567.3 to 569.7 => 0.95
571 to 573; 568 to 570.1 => 0.90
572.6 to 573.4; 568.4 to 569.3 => 0.84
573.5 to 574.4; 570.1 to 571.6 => 1.08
